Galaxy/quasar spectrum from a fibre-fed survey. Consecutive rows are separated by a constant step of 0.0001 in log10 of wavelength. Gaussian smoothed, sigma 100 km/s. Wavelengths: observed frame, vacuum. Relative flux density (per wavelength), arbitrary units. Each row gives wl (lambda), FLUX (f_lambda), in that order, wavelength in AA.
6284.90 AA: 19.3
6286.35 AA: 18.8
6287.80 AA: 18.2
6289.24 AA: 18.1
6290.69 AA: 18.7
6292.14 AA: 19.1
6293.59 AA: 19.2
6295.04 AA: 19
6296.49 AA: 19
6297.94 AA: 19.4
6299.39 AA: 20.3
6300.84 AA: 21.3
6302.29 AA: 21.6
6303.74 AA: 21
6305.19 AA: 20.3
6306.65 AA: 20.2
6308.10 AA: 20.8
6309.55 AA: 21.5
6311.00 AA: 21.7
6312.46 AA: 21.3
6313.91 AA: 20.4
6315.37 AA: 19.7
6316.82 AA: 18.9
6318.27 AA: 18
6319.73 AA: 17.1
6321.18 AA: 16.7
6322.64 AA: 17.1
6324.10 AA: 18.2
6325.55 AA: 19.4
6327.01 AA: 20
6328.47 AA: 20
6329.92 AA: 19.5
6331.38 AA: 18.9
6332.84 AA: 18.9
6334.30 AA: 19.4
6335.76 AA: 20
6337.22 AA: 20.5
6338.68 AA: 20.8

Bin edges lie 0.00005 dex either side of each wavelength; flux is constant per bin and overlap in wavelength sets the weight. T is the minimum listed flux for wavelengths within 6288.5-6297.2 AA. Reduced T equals 18.1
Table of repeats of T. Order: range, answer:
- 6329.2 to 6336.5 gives 18.9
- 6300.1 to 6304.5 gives 21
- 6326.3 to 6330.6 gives 19.5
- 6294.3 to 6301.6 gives 19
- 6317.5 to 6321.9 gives 16.7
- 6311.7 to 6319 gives 18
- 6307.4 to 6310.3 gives 20.8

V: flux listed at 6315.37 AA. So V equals 19.7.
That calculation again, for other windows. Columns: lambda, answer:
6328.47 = 20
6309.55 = 21.5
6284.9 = 19.3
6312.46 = 21.3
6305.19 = 20.3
